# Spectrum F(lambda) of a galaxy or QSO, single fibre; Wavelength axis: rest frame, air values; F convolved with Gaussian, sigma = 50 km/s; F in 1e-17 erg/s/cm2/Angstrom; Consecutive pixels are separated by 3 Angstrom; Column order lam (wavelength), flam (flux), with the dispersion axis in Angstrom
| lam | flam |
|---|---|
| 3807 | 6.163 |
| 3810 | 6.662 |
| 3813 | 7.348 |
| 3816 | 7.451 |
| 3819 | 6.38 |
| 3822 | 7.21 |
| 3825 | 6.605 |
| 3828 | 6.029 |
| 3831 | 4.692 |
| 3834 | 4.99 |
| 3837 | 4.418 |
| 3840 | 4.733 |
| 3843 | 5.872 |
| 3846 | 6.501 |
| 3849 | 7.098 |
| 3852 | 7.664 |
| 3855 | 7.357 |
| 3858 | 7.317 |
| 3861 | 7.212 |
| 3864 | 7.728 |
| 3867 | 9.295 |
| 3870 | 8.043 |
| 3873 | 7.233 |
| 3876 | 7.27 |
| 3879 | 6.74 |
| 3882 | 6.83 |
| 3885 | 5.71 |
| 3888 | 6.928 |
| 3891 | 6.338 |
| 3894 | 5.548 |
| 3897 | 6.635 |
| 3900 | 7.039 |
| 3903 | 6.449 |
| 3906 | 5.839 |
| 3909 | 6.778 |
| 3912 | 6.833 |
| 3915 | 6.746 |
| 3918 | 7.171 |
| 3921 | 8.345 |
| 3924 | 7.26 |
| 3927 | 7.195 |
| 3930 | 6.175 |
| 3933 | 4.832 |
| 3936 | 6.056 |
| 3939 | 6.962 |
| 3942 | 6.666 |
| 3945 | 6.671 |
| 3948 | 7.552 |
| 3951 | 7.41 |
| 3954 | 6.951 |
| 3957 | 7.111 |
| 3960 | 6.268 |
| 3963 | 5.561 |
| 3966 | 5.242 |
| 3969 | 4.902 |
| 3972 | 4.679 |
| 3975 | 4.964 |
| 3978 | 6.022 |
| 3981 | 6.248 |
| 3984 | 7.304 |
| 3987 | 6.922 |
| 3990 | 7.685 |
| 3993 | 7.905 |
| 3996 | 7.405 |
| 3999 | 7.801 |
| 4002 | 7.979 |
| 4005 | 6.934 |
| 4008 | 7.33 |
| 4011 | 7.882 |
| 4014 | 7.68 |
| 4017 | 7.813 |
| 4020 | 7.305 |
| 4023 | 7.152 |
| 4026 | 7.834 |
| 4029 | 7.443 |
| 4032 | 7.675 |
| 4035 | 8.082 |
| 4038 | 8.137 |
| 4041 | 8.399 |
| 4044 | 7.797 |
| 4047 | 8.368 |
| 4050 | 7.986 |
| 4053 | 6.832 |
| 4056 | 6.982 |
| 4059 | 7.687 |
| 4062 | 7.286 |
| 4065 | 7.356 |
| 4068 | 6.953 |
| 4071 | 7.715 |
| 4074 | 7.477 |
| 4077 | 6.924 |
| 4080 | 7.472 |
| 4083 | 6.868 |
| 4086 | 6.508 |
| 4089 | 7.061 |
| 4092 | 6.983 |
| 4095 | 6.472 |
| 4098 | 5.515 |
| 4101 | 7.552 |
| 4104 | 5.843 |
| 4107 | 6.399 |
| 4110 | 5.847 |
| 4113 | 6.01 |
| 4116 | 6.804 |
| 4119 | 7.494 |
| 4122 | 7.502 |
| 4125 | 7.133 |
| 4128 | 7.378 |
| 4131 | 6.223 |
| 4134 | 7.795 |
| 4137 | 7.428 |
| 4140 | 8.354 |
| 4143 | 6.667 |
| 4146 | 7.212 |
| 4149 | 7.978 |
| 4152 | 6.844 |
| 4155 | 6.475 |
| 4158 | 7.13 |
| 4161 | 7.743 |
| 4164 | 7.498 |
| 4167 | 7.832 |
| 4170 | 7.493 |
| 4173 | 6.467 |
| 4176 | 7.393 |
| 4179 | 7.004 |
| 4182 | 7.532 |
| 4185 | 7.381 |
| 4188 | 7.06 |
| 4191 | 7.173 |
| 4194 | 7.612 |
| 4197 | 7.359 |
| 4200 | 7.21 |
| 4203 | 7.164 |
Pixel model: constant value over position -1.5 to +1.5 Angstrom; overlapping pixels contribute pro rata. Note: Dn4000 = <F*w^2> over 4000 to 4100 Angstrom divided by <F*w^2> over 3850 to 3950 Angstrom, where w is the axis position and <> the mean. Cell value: 1.15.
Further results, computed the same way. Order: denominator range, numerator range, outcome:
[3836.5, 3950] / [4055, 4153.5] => 1.15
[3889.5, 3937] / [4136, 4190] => 1.26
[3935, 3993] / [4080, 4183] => 1.19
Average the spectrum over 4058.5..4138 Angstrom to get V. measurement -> 6.94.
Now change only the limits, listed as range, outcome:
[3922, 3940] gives 6.45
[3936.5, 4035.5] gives 6.93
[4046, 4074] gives 7.45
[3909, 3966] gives 6.73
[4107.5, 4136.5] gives 6.91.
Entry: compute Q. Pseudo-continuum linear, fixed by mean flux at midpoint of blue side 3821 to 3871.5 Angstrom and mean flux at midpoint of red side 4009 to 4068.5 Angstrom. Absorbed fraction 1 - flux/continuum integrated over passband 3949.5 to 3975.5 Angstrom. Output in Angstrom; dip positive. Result 4.7 Angstrom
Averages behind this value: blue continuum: 6.63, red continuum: 7.64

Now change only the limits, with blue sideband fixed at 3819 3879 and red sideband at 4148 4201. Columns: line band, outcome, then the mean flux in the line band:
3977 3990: 0.3 Angstrom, 6.77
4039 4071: -2.3 Angstrom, 7.58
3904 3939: 0.8 Angstrom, 6.67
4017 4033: -1.1 Angstrom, 7.51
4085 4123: 2.9 Angstrom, 6.6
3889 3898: 0.8 Angstrom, 6.19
